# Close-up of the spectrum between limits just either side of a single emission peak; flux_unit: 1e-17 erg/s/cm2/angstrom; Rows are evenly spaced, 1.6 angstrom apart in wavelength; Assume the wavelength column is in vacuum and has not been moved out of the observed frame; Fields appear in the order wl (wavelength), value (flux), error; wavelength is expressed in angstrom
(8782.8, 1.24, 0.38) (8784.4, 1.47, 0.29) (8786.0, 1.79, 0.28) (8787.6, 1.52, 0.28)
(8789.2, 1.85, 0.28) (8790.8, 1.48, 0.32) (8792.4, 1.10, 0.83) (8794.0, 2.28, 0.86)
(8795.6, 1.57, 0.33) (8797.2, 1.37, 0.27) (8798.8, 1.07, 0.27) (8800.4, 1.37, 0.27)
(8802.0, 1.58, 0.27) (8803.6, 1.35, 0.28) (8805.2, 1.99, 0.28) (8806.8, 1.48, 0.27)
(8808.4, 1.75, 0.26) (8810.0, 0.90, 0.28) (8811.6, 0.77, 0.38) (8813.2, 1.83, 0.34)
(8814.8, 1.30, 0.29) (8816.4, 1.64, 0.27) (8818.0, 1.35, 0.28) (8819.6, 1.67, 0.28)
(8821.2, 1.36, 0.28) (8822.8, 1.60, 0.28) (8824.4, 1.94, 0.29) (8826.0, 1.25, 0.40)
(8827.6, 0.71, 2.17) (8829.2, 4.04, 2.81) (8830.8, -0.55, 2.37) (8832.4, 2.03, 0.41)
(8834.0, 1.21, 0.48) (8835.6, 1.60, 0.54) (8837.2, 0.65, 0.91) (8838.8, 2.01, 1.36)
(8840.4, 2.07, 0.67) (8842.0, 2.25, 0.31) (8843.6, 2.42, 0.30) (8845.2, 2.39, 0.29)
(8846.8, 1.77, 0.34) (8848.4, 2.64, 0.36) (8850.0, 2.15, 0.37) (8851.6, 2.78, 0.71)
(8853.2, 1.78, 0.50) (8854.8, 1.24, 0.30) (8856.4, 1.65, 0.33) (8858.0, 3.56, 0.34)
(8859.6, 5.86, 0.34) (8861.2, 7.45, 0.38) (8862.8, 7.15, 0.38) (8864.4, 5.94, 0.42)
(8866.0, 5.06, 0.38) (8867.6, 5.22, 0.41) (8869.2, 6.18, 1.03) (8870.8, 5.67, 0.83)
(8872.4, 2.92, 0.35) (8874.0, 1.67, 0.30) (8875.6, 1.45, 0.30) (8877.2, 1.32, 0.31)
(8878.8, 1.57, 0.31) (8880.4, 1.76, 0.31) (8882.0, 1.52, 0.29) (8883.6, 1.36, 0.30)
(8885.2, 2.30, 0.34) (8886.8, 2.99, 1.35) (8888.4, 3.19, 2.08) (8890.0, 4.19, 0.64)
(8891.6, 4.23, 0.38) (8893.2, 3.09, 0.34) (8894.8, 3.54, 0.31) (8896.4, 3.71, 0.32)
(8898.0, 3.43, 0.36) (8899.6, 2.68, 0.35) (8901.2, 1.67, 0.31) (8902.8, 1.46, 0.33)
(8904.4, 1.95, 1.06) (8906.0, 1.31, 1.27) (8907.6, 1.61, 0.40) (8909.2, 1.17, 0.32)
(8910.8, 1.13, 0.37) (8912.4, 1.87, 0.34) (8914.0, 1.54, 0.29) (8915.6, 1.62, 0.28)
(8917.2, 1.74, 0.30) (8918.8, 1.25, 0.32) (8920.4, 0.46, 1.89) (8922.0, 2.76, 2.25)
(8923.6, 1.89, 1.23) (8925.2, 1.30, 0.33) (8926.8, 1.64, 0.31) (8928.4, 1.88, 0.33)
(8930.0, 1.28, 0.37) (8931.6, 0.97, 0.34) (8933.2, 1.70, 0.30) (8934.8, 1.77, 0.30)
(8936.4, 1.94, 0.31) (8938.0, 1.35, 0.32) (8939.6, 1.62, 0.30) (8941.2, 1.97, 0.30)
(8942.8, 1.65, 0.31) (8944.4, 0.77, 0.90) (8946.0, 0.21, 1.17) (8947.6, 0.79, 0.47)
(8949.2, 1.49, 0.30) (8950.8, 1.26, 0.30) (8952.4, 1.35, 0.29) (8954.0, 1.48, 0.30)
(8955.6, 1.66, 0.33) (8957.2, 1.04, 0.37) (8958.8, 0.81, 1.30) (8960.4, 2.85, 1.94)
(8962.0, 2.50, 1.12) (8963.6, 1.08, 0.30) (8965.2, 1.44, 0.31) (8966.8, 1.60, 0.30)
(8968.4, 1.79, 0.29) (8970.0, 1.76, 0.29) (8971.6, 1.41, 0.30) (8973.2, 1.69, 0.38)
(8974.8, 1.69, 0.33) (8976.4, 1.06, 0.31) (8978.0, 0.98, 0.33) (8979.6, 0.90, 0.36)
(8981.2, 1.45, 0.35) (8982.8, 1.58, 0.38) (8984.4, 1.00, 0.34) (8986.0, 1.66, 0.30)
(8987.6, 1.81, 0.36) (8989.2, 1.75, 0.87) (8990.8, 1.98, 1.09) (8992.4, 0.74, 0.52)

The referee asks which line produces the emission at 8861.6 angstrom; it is H-alpha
